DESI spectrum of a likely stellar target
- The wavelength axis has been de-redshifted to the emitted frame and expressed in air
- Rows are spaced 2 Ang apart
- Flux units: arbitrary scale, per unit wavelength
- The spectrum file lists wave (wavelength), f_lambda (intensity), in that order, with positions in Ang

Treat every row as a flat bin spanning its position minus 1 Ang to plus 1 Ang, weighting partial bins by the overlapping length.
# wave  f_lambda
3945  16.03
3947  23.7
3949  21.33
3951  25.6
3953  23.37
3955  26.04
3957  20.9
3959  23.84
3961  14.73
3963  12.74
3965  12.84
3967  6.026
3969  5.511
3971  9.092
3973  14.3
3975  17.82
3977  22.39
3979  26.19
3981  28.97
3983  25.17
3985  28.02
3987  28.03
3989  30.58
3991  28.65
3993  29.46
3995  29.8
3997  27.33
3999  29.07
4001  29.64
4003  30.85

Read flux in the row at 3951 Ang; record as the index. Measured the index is 25.6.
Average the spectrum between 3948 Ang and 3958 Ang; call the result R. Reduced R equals 23.4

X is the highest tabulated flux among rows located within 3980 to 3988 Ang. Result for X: 28.97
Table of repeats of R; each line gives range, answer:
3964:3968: 9.43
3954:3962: 21.4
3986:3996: 29.3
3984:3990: 28.9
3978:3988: 27.3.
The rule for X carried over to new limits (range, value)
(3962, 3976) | 17.82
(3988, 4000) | 30.58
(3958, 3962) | 23.84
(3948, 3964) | 26.04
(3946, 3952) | 25.6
